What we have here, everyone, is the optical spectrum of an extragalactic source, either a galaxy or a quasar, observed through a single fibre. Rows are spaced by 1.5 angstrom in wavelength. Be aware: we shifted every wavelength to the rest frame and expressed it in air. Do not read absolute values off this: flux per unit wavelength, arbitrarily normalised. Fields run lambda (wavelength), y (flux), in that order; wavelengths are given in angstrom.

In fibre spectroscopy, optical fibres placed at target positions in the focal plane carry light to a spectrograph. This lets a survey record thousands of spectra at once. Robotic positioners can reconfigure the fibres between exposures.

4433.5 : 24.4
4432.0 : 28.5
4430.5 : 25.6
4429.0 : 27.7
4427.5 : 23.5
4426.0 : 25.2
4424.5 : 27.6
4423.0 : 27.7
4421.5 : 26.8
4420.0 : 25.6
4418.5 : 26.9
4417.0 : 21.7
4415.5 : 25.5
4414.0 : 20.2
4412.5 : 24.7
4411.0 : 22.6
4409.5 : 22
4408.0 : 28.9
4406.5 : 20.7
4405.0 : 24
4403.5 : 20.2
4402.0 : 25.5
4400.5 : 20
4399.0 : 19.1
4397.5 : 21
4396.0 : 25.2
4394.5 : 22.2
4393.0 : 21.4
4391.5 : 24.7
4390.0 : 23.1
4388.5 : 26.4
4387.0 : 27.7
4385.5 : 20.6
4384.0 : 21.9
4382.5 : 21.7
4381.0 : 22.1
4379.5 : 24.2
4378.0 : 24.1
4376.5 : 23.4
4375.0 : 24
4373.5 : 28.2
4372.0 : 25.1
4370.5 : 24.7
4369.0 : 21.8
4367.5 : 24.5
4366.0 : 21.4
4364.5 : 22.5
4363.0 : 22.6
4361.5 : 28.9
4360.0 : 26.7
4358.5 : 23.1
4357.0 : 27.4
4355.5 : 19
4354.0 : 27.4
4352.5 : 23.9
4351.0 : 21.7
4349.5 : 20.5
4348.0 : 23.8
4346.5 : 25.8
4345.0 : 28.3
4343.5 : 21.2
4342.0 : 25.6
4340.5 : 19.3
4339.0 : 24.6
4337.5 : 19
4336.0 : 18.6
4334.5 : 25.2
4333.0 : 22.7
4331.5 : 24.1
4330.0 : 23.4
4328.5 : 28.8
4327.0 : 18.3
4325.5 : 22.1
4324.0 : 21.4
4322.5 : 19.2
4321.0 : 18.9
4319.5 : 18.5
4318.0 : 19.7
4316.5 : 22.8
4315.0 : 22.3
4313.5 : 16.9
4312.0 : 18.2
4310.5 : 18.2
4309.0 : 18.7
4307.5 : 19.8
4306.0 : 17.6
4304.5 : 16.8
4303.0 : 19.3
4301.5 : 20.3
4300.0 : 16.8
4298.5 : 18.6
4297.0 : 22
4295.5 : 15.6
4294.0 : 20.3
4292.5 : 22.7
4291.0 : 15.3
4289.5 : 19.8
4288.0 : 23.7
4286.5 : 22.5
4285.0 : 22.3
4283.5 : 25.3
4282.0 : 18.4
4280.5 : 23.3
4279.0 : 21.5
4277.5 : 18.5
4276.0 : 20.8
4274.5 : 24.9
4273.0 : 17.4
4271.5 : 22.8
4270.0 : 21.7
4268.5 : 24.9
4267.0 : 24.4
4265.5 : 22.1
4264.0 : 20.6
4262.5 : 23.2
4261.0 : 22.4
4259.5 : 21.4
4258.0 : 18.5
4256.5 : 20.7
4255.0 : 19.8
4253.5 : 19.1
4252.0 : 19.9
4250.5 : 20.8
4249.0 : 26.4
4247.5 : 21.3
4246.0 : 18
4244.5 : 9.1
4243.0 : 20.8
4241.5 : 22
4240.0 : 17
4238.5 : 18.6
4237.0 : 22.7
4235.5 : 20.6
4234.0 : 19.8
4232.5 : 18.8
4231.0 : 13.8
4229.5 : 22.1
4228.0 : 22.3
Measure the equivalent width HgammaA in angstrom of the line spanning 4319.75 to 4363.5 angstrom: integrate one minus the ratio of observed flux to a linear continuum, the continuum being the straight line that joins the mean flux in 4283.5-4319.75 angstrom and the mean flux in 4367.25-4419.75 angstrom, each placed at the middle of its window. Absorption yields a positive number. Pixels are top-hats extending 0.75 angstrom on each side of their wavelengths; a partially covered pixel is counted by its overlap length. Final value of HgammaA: -3.7 angstrom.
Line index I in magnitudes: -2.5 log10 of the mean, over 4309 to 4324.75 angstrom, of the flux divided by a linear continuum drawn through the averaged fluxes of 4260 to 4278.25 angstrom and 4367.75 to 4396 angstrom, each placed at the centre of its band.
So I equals 0.16 mag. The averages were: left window 22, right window 23.8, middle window 19.6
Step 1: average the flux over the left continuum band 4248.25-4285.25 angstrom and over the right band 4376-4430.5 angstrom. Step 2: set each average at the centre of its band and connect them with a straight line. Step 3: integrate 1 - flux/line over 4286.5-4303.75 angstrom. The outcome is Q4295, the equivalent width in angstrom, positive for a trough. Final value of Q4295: 1.9 angstrom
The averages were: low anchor 21.6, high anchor 23.8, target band 19.6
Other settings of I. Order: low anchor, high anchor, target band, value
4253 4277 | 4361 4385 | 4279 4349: 0.08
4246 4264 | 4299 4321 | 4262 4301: -0.05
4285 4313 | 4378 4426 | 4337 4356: -0.09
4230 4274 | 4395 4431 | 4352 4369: -0.06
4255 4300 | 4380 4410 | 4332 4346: -0.03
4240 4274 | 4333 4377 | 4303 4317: 0.18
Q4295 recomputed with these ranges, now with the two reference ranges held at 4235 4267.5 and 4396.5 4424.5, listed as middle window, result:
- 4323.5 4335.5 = -0.7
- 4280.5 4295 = 0.0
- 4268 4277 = -0.5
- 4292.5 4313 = 2.6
